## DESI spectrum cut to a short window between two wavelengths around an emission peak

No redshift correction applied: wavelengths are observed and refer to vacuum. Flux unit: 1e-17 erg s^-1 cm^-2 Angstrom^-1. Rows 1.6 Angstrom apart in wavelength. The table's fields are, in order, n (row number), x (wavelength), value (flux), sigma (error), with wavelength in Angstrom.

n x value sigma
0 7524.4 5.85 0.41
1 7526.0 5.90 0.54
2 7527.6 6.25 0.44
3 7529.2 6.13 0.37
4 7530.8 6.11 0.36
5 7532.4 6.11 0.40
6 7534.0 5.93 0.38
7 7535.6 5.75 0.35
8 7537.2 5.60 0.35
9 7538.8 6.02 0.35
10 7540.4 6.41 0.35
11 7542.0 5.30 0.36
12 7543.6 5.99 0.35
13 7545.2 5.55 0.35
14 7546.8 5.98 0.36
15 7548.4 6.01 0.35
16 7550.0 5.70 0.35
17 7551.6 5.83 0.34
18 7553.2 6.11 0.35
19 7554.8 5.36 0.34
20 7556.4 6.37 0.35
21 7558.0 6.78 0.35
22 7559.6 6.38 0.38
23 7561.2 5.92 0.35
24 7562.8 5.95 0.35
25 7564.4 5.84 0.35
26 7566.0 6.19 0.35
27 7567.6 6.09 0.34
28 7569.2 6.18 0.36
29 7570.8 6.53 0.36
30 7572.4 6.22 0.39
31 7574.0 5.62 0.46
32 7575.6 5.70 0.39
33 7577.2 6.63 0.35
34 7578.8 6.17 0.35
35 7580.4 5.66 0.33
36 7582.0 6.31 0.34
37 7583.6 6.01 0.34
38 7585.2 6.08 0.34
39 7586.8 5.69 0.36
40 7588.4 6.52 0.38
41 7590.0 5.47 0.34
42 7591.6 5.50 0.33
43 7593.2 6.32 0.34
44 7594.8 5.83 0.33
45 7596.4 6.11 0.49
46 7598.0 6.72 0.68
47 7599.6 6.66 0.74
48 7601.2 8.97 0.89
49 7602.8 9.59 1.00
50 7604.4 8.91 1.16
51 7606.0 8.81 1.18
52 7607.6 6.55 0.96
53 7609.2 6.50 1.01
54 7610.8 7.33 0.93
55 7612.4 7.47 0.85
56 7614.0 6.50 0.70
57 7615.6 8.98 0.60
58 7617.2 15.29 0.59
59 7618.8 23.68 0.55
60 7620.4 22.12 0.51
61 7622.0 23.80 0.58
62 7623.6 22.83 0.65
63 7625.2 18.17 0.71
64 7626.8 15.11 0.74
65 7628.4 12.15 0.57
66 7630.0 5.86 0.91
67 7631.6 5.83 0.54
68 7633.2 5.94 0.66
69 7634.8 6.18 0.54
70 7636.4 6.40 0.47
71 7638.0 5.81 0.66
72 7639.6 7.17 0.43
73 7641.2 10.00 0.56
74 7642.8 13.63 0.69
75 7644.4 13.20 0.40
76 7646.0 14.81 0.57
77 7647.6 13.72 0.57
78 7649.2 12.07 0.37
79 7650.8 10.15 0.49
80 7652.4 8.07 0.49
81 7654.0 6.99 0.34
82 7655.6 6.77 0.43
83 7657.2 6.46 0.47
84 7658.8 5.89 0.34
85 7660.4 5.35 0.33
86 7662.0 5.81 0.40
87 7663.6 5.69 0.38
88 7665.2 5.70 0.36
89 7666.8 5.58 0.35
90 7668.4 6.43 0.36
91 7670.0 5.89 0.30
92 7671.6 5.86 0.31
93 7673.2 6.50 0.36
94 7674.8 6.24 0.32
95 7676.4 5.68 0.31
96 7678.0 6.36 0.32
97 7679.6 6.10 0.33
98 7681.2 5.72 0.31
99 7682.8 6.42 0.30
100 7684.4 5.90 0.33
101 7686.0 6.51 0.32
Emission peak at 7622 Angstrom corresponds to H-alpha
